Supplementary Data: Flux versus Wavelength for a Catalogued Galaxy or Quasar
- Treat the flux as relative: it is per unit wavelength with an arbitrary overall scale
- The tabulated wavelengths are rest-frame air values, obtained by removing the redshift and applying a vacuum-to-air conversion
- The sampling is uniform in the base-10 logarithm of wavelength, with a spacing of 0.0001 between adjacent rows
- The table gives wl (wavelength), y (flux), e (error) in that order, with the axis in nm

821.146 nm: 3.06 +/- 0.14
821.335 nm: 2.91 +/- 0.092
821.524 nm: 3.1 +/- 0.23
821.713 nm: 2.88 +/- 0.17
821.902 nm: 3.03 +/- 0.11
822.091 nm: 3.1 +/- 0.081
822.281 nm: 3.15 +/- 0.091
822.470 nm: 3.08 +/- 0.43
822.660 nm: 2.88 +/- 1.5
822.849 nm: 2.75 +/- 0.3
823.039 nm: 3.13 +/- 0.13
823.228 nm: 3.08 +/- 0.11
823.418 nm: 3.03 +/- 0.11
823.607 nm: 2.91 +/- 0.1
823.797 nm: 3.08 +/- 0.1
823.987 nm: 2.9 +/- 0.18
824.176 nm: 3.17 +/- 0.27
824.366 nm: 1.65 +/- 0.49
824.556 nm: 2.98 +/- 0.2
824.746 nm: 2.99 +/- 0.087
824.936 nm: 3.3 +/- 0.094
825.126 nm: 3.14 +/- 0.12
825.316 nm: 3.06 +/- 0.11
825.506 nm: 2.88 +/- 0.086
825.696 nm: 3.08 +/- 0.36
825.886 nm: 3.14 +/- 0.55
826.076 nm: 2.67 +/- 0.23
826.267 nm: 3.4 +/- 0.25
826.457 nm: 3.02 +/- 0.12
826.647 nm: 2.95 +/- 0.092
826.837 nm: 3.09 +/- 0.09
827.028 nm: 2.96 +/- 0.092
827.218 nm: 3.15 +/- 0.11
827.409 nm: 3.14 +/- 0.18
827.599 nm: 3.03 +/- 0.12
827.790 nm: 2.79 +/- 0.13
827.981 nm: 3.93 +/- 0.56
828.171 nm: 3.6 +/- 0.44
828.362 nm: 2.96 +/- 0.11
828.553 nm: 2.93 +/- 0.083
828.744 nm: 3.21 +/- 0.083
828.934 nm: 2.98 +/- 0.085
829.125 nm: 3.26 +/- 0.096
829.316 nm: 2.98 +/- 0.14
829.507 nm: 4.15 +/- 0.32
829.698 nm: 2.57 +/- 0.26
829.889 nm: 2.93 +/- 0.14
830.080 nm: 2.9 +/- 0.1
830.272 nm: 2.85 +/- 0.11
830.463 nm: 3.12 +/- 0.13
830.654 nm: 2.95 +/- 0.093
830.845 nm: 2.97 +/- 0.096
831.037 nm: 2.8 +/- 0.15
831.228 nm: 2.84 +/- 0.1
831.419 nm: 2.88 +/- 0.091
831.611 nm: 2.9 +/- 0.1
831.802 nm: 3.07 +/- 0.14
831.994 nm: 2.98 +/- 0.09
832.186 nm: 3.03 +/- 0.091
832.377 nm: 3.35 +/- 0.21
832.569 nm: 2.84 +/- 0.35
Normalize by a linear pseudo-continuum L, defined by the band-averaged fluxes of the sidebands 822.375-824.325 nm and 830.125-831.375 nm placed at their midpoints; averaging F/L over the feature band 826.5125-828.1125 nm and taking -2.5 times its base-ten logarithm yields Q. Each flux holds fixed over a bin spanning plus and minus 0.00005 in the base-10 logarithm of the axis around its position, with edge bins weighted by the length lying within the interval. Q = -0.071 mag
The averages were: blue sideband 2.96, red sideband 2.92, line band 3.14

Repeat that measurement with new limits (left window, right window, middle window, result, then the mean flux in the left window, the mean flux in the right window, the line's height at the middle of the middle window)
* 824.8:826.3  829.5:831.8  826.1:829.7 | -0.06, 3.07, 2.95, 3.01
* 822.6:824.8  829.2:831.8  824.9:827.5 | -0.05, 2.88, 2.99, 2.92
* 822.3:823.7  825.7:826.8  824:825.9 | 0.03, 2.99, 3.04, 3.02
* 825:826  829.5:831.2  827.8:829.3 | -0.08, 3.06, 2.96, 3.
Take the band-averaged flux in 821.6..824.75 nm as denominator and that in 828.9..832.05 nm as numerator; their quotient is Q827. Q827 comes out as 1.03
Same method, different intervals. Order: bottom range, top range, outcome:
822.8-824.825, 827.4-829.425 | 1.10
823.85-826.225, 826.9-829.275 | 1.08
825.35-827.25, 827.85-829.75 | 1.08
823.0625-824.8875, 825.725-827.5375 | 1.06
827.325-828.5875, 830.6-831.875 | 0.91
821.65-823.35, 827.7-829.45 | 1.06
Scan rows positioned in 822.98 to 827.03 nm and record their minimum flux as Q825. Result 1.65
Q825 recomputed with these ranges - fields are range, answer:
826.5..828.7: 2.79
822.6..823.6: 2.75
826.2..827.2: 2.95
